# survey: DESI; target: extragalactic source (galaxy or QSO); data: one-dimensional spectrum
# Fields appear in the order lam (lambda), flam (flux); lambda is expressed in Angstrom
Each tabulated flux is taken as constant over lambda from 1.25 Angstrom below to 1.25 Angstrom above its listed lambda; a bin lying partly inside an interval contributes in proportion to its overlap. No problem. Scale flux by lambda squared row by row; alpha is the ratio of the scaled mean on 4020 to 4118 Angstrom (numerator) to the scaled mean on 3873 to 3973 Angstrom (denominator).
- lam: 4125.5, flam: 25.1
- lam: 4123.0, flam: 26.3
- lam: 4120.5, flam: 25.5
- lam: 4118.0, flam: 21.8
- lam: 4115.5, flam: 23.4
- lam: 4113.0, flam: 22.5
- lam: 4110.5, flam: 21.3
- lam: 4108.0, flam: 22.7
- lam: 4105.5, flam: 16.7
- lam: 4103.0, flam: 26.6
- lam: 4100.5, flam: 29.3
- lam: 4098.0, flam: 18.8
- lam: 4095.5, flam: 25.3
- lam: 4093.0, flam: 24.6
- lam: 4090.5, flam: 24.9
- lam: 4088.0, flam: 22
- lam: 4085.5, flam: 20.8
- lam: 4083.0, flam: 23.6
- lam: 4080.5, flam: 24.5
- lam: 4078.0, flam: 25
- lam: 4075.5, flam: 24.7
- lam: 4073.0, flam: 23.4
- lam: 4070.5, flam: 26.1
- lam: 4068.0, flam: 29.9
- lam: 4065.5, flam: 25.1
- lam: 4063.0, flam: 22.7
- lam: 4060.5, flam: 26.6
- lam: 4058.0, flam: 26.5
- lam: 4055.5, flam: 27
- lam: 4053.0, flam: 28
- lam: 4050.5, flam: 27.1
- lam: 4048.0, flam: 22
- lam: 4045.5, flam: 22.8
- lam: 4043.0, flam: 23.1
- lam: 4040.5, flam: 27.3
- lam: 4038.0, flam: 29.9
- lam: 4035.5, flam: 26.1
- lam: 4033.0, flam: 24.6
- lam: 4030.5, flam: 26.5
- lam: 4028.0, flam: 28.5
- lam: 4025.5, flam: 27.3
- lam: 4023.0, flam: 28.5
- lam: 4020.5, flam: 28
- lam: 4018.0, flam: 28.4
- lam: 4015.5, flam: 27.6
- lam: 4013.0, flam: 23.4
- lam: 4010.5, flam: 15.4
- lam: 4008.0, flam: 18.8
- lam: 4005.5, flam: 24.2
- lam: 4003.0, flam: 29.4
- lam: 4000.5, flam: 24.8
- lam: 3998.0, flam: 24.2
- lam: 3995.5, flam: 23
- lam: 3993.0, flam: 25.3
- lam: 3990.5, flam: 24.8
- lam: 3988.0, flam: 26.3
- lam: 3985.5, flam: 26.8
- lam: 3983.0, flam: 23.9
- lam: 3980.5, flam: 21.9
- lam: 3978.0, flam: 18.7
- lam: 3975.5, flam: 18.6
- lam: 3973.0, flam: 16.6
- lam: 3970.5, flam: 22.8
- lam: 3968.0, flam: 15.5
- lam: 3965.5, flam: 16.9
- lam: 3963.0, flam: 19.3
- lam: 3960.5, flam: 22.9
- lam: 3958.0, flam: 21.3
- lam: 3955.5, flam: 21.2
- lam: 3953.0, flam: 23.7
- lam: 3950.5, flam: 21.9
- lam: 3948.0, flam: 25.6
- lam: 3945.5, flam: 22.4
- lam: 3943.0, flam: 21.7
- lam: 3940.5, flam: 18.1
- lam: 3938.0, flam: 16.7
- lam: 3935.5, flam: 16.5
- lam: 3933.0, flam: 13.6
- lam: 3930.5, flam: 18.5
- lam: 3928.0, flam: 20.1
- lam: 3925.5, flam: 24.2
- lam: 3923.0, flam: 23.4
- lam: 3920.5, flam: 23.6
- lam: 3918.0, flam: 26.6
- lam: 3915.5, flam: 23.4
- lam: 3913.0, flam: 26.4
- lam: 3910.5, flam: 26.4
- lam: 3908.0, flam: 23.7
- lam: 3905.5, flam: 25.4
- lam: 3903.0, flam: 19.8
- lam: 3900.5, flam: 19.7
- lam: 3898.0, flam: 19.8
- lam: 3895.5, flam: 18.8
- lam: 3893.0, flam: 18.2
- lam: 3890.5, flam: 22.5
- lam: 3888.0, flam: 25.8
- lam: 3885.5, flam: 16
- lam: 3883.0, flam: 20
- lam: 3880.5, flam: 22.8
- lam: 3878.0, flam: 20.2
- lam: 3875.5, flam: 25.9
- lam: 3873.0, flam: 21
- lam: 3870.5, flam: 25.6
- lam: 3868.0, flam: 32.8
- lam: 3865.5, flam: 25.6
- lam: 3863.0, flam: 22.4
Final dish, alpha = 1.26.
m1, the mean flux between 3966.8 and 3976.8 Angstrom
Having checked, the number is 18.4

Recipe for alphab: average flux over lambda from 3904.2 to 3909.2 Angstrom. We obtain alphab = 24.5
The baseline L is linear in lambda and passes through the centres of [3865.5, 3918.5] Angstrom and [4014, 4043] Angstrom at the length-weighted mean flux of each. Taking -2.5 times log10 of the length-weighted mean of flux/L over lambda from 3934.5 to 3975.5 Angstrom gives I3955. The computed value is 0.23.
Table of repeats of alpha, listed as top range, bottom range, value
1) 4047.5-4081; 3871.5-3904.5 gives 1.35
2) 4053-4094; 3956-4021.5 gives 1.15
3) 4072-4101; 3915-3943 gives 1.26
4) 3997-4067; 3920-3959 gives 1.29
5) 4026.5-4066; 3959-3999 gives 1.23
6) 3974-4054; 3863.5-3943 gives 1.20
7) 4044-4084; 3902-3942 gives 1.26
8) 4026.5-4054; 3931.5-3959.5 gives 1.34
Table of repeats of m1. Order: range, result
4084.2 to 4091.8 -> 22.6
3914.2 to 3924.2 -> 24.3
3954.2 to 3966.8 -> 20.3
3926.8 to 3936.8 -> 17.2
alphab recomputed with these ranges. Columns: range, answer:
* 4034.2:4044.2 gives 26.6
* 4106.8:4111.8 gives 22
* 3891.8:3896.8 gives 18.5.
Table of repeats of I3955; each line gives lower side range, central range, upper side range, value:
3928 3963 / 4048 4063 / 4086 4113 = -0.18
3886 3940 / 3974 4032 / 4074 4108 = -0.09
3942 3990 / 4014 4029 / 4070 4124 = -0.24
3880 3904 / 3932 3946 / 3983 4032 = 0.23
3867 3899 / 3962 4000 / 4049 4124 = 0.08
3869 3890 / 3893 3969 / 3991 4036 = 0.11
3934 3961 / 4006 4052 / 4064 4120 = -0.12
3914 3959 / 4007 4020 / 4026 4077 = 0.06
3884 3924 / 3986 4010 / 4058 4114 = -0.05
